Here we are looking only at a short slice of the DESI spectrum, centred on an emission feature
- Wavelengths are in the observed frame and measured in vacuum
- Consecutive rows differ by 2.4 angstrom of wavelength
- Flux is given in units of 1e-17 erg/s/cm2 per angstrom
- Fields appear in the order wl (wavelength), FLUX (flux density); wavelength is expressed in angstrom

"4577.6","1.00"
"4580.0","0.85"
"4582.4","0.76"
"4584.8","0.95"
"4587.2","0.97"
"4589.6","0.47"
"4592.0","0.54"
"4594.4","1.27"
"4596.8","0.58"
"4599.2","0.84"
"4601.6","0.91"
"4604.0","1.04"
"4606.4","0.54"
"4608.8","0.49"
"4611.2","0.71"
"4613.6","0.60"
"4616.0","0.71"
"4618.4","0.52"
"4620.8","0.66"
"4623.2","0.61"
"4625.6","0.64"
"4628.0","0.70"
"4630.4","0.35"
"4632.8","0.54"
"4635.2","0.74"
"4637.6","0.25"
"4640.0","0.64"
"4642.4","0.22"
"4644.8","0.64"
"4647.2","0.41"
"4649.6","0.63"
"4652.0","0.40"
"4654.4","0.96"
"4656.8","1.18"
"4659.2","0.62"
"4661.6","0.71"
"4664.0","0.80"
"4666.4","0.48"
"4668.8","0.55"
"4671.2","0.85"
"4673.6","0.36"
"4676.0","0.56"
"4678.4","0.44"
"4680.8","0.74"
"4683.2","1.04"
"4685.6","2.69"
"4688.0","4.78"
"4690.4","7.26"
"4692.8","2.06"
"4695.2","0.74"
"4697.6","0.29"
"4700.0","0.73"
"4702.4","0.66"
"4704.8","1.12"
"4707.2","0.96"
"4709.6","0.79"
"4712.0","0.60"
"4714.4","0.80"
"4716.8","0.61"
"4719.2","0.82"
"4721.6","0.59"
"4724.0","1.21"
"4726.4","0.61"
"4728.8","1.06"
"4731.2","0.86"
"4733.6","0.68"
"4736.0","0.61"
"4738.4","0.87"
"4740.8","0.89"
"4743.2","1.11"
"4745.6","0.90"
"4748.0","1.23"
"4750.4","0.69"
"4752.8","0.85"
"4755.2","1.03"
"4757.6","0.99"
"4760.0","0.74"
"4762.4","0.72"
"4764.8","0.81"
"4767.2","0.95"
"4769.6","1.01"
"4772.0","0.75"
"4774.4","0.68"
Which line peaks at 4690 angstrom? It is [O II]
